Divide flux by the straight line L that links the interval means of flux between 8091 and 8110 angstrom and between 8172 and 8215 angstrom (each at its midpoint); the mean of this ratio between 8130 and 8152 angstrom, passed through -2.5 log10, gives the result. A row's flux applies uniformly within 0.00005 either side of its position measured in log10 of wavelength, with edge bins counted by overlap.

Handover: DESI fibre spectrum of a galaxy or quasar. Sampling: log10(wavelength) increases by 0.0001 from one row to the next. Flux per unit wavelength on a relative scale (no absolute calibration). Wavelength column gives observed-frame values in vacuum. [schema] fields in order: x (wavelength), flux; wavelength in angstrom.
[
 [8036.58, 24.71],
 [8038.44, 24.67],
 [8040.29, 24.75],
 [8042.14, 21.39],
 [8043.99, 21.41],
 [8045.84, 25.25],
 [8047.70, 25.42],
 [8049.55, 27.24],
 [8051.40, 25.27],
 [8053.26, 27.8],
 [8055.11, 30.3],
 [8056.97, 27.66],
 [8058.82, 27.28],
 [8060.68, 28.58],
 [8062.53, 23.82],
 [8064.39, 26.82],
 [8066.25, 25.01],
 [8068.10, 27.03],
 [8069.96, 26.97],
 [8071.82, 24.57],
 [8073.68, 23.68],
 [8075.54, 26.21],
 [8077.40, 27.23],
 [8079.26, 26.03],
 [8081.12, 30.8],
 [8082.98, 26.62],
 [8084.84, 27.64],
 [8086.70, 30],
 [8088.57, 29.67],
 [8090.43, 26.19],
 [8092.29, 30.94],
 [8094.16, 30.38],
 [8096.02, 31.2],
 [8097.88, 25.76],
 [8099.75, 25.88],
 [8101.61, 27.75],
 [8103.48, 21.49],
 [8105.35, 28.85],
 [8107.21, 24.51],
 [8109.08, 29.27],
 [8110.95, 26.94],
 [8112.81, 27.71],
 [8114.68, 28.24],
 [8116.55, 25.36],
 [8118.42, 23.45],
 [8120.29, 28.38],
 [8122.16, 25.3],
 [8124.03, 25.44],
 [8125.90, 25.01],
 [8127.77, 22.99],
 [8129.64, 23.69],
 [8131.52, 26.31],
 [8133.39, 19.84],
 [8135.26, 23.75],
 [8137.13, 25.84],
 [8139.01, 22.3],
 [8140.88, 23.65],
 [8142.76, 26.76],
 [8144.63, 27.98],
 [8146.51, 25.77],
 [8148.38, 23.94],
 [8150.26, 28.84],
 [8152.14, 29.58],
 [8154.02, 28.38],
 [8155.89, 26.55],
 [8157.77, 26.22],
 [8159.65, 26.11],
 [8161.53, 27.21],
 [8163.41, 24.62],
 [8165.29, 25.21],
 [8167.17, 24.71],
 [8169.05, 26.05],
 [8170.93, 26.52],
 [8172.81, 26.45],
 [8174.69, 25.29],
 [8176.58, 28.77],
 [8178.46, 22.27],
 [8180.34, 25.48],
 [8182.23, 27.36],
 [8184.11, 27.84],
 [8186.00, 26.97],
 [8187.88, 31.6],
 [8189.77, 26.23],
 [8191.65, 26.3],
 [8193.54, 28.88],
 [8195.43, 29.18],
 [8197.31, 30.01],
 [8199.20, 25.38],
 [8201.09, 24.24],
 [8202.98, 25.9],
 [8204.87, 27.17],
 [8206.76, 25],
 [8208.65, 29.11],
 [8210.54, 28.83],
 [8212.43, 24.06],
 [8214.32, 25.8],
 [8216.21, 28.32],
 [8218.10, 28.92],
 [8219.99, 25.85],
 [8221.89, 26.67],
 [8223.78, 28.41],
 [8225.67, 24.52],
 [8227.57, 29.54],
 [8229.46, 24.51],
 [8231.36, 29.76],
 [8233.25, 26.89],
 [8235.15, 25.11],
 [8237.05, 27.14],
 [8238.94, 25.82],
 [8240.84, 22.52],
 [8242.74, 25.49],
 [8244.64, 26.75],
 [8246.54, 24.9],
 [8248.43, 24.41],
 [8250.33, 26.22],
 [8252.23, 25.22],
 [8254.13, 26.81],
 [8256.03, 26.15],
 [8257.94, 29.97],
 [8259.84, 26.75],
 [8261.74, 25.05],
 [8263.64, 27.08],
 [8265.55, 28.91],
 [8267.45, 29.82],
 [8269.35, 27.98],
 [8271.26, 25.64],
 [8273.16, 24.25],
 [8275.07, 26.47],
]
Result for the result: 0.09 mag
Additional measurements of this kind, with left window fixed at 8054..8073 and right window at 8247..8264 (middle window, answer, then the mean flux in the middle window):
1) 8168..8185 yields 0.01 mag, 26.2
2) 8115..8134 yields 0.08 mag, 24.8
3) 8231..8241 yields 0.00 mag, 26.3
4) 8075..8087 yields -0.04 mag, 27.7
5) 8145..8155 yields -0.03 mag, 27.3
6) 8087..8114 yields -0.04 mag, 27.7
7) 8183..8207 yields -0.03 mag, 27.4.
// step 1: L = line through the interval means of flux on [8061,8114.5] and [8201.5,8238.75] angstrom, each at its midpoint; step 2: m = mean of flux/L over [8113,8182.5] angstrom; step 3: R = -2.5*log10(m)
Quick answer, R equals 0.056 mag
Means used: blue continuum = 27.1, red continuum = 26.9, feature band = 25.7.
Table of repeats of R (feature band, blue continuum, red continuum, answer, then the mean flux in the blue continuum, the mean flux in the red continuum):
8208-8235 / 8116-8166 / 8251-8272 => -0.02 mag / 25.5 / 27.2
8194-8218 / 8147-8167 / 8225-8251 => -0.03 mag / 26.6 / 26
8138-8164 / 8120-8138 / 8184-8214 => -0.04 mag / 24.5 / 27.2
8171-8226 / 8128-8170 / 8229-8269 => -0.04 mag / 25.6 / 26.5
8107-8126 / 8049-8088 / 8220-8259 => 0.01 mag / 27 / 26.3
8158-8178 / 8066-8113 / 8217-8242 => 0.04 mag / 27.3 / 26.6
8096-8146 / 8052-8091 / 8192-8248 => 0.06 mag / 27.1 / 26.7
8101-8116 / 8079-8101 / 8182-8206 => 0.06 mag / 28.5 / 27.4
